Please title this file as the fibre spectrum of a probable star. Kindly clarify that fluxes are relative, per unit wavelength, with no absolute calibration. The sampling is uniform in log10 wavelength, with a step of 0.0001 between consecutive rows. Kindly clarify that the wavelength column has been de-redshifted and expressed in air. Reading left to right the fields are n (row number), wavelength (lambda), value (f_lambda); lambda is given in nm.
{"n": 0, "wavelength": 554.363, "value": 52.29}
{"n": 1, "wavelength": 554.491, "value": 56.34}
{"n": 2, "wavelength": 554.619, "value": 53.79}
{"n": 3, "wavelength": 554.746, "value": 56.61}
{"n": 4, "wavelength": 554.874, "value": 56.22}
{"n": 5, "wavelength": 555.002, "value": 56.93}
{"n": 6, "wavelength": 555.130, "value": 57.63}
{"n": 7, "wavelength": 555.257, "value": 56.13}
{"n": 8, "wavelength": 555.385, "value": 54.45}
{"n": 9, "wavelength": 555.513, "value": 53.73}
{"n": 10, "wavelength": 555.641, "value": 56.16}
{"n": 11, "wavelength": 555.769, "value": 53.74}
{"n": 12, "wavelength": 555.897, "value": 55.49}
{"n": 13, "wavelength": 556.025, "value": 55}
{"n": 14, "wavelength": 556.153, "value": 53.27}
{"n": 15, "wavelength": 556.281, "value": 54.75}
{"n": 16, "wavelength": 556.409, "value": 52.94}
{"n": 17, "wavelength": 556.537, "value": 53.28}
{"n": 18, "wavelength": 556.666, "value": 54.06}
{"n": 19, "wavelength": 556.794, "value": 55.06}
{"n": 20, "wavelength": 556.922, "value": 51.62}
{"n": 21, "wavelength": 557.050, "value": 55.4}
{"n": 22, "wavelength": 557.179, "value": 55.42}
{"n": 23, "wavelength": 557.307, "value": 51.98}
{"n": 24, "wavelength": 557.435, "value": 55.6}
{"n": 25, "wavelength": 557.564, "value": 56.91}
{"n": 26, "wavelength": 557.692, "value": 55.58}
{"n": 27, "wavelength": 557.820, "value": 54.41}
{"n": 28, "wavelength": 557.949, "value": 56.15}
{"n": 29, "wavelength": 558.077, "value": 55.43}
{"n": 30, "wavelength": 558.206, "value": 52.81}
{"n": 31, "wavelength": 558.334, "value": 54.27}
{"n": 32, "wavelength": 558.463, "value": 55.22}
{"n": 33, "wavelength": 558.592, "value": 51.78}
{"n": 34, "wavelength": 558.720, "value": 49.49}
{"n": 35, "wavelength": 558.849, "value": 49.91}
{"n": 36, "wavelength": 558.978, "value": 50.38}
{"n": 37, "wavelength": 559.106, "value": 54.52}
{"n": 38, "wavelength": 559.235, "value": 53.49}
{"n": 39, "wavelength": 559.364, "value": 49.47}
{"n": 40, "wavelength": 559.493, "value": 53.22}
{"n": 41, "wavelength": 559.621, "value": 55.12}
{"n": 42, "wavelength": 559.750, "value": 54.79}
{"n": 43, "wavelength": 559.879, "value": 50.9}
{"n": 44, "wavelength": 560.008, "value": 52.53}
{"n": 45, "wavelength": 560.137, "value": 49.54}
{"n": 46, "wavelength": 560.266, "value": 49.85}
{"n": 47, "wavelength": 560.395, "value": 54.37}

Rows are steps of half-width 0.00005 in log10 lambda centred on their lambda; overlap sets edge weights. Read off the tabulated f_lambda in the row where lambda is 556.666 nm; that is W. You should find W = 54.06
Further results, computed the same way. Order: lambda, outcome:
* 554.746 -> 56.61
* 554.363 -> 52.29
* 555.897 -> 55.49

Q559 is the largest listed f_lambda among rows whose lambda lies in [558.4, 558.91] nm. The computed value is 55.22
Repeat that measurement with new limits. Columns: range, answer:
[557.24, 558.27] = 56.91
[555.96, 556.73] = 55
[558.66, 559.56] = 54.52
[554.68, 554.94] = 56.61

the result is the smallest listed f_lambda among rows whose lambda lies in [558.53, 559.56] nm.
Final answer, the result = 49.47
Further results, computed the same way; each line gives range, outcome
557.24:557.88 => 51.98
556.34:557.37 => 51.62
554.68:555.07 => 56.22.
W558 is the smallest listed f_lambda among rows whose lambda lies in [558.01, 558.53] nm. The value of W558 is 52.81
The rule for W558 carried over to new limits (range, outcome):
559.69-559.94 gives 50.9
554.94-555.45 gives 54.45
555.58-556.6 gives 52.94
